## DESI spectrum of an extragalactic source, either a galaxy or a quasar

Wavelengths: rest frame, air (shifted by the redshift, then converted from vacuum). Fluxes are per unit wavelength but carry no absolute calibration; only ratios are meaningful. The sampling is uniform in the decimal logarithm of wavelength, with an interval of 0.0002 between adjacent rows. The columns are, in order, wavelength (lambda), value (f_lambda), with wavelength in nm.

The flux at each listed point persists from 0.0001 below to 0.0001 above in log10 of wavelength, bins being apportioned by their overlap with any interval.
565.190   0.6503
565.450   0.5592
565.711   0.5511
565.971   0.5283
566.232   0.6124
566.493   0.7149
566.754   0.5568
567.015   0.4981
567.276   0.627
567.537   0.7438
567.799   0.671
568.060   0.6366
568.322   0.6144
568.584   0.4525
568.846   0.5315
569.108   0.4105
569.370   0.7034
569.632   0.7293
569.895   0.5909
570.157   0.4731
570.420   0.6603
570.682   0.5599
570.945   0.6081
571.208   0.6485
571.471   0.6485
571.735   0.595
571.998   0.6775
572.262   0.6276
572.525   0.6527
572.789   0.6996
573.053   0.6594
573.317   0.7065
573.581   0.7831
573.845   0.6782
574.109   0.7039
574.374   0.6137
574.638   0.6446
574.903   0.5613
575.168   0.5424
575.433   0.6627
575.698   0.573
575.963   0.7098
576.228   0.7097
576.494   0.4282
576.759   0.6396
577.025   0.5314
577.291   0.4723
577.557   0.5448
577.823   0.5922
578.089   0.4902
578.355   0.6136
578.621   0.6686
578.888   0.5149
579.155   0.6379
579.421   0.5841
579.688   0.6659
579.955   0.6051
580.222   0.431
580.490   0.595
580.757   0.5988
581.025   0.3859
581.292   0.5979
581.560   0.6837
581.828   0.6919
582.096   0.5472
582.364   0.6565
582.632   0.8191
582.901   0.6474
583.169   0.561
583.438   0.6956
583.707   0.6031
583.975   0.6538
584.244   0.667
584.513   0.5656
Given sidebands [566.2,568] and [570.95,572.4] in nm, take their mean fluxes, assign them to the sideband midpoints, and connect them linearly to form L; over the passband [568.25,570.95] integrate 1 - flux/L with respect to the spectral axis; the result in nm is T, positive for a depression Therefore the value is 0.26 nm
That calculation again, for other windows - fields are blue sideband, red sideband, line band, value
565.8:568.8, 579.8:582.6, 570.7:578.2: -0.32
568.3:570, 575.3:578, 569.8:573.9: -0.46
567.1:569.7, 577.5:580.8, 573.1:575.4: -0.24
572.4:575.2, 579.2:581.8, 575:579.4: 0.26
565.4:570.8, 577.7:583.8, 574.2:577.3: 0.01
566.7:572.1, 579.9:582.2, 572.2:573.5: -0.18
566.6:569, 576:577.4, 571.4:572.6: -0.12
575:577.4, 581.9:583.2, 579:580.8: 0.11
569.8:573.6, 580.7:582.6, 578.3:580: 0.00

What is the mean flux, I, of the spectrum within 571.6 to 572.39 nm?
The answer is 0.633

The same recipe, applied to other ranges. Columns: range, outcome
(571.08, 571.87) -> 0.631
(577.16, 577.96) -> 0.536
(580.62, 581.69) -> 0.566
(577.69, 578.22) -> 0.542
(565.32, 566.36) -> 0.563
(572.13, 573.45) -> 0.669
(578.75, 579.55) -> 0.579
